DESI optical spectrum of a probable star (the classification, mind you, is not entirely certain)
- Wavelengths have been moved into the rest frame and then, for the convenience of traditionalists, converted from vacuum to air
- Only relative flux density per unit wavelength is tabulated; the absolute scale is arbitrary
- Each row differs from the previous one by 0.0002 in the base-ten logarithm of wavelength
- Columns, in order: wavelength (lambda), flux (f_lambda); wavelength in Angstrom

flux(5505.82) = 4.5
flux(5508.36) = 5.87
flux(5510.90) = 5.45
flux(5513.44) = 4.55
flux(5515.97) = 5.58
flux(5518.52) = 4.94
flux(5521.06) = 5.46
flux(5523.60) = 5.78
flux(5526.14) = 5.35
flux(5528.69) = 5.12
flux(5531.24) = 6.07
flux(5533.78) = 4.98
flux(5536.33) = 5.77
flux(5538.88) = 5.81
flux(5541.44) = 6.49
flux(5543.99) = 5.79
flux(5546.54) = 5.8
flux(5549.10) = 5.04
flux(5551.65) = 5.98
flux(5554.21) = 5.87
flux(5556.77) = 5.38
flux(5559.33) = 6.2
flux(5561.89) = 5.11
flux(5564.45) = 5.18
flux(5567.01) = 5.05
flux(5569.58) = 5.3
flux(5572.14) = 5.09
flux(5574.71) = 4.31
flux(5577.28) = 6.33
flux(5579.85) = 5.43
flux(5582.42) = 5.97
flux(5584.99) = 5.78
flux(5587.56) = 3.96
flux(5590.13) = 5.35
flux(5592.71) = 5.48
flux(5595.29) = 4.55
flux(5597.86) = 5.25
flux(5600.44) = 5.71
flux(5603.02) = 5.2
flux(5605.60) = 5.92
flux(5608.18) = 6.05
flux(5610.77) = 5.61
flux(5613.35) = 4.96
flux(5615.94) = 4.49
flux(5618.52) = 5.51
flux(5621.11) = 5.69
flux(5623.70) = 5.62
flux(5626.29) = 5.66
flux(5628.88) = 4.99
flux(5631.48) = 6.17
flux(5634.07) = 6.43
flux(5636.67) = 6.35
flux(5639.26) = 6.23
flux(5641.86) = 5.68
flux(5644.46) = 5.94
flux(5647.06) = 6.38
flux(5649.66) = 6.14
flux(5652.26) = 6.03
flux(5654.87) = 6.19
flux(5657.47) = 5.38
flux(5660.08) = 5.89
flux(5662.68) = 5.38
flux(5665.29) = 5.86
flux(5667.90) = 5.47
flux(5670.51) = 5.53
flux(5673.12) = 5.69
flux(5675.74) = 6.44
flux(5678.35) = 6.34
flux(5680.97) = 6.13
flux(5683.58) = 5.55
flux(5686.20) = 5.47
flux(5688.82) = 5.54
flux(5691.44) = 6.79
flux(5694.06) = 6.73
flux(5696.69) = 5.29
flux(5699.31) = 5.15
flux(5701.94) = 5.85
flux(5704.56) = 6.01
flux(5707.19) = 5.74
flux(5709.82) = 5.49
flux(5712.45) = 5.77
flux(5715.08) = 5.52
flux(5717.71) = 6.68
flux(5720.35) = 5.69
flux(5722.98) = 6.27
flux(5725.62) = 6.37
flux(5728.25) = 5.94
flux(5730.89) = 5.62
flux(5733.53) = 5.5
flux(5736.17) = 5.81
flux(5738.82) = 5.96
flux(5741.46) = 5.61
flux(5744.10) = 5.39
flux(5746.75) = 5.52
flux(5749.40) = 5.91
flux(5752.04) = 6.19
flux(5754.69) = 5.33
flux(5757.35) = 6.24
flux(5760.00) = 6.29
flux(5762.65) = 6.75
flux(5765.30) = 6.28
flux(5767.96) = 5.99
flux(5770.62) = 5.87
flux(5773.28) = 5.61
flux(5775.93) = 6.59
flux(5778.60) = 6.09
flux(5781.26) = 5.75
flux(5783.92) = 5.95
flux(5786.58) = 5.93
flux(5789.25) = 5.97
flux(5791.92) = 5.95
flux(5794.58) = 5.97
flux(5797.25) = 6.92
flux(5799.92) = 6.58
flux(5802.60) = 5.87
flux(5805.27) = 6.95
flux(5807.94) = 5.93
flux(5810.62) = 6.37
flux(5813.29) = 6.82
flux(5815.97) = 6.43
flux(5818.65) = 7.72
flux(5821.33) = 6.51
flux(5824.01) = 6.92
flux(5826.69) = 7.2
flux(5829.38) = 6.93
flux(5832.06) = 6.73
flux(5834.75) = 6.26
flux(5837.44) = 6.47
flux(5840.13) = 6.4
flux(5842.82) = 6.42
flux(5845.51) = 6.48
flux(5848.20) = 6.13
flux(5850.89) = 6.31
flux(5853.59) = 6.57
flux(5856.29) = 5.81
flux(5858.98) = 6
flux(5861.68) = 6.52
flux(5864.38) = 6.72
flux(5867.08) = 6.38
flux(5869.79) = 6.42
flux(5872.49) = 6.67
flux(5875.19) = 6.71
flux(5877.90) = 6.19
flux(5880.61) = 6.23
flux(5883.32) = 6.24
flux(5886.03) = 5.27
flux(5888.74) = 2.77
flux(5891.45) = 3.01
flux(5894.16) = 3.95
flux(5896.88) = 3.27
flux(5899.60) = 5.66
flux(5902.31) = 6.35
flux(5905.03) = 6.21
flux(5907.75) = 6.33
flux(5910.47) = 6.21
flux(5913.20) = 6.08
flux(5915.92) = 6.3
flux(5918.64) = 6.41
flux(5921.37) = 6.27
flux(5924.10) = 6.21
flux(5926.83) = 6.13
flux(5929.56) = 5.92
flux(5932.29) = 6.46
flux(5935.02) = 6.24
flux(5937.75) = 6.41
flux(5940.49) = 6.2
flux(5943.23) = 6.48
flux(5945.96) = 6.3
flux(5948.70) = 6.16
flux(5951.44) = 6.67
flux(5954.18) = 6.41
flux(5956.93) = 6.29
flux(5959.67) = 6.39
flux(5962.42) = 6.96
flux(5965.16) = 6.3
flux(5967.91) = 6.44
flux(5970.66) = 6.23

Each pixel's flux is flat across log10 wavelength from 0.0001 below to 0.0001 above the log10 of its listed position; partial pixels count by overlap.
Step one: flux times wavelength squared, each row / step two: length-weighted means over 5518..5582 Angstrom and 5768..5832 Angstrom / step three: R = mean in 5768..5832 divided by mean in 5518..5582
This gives 1.26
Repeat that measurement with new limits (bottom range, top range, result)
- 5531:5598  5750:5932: 1.24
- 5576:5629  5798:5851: 1.31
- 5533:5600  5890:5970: 1.25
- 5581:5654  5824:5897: 1.16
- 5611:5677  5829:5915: 1.11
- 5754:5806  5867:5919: 0.95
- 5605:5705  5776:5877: 1.18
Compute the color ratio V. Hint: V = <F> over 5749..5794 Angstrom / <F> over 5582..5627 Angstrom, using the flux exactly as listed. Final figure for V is 1.13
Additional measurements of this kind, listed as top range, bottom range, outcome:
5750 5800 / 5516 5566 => 1.09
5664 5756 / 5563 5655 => 1.05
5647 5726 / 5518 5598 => 1.08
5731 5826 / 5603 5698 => 1.06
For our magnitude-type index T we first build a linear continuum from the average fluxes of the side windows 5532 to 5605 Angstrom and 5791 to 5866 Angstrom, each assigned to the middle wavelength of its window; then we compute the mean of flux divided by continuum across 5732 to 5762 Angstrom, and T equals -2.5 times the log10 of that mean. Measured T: 0.064 mag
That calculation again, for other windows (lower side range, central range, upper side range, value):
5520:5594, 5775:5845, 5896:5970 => -0.083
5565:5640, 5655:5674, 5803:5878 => 0.019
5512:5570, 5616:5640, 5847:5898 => -0.044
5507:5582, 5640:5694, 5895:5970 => -0.039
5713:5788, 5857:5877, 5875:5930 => -0.143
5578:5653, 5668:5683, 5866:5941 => -0.058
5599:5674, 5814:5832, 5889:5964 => -0.183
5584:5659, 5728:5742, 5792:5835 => 0.087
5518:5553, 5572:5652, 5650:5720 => 0.031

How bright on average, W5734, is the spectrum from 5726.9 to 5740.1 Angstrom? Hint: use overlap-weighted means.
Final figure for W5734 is 5.77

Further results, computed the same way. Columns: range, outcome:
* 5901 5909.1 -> 6.3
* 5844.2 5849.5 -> 6.31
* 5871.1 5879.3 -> 6.52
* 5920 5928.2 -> 6.2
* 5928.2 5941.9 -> 6.25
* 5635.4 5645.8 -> 6.05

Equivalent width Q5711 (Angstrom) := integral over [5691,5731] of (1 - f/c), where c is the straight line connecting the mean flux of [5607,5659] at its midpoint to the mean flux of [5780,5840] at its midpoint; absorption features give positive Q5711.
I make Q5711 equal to 1.0 Angstrom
